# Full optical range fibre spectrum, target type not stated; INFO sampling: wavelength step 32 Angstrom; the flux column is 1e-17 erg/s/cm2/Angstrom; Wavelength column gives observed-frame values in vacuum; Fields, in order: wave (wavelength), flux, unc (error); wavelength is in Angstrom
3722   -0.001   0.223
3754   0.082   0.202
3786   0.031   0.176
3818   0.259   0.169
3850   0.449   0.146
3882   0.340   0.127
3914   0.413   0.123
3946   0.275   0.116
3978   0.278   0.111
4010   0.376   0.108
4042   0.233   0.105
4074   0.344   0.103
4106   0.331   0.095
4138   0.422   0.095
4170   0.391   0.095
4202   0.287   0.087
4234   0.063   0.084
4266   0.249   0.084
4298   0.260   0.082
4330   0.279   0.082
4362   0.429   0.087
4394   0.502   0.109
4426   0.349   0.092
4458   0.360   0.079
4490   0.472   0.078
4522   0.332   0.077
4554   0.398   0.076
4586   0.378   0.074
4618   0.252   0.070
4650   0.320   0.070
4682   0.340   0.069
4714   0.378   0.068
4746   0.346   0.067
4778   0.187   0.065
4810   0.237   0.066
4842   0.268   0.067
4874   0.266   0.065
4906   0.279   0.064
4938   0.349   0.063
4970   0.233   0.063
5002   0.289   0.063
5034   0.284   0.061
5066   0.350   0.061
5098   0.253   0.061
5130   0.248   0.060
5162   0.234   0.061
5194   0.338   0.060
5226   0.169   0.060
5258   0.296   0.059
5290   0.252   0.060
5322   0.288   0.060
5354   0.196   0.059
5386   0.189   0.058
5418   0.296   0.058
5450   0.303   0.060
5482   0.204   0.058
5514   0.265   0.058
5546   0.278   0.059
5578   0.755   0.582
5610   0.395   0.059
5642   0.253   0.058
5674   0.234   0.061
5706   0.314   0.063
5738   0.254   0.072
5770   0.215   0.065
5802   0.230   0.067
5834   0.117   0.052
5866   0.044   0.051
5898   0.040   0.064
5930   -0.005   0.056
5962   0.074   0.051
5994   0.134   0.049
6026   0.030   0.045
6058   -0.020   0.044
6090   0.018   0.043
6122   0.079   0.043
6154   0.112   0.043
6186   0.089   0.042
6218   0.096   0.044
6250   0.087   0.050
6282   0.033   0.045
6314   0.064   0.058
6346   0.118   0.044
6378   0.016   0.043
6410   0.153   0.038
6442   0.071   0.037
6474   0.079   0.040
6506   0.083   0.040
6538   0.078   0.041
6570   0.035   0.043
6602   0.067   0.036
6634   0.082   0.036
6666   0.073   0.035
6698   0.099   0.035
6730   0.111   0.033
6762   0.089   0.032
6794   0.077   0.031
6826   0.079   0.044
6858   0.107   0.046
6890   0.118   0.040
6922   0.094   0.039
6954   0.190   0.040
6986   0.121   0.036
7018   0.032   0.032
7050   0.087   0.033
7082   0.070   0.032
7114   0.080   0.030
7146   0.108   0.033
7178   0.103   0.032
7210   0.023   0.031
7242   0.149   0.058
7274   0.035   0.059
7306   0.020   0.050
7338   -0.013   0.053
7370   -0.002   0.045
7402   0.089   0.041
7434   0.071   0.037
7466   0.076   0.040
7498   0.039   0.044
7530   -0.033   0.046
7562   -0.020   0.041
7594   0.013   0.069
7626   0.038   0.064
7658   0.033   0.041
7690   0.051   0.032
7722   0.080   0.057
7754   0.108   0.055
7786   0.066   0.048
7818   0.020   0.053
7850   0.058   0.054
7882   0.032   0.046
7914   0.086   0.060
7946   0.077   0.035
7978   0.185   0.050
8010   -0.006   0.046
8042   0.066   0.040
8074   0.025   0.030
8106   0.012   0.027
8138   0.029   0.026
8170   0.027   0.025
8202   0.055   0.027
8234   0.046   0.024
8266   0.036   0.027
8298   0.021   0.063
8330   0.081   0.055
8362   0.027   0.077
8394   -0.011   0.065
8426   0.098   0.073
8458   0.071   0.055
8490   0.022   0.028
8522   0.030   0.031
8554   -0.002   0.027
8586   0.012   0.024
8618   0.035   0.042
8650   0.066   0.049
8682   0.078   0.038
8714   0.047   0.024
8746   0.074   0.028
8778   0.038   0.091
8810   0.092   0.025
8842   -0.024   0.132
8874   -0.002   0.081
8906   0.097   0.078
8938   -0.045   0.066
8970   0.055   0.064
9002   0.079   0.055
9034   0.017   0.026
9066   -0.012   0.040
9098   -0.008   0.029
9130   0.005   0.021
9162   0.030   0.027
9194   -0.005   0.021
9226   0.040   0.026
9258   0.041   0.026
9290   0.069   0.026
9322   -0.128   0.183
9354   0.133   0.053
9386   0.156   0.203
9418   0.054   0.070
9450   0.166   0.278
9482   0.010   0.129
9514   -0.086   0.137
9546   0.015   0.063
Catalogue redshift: 0.427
